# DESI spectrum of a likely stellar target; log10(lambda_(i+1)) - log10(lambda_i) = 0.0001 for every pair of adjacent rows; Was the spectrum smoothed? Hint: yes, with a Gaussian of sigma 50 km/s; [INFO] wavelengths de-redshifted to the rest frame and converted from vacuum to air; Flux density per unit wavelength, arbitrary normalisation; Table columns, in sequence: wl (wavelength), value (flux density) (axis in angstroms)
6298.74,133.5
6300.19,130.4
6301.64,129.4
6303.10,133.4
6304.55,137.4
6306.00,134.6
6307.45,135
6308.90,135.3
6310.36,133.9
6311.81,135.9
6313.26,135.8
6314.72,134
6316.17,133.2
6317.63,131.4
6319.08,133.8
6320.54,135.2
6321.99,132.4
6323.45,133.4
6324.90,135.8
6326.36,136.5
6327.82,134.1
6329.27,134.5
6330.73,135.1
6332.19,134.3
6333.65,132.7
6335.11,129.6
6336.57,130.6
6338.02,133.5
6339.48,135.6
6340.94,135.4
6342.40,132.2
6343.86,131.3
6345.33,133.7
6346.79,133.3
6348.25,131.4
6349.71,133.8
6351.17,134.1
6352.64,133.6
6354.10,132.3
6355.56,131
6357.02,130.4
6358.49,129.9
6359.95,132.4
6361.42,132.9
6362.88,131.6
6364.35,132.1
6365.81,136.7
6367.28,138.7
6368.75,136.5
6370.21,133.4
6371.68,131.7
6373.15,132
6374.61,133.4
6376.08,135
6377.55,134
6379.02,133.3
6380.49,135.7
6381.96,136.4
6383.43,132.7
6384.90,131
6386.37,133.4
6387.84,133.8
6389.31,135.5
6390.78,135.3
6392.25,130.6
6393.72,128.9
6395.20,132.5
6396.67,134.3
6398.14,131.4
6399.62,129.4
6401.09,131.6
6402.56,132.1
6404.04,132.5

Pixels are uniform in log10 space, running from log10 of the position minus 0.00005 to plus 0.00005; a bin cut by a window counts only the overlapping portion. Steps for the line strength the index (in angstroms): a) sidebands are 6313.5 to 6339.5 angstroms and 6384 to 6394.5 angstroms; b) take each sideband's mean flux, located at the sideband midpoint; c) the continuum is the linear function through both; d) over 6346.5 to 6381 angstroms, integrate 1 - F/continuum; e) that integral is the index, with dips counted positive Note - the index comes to -0.06 angstroms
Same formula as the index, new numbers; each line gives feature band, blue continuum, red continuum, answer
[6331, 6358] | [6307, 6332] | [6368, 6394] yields 0.3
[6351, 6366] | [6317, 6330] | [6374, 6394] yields 0.2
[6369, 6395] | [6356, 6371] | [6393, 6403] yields -0.2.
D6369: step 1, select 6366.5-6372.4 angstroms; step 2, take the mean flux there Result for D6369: 135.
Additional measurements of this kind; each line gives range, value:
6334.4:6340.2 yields 133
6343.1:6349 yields 132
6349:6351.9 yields 134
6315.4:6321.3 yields 133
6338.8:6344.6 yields 133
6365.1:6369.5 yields 137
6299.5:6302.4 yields 130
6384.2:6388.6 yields 133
